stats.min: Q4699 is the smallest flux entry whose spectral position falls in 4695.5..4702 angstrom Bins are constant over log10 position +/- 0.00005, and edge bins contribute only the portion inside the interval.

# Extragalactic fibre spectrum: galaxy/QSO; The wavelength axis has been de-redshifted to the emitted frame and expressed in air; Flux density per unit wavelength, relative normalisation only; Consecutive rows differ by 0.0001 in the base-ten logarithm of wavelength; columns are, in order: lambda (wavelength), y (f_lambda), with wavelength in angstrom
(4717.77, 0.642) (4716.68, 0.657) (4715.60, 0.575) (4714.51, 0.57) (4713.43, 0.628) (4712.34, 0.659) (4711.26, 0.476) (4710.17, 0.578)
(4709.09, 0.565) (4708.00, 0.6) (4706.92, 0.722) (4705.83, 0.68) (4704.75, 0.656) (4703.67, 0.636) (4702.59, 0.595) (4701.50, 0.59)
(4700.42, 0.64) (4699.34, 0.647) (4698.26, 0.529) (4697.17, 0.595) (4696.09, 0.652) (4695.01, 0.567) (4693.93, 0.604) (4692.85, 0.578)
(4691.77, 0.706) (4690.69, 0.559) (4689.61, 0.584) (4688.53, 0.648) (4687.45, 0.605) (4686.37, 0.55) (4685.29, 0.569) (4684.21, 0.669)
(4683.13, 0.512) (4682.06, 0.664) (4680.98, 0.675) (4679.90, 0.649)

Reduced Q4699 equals 0.529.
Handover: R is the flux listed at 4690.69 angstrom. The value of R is 0.559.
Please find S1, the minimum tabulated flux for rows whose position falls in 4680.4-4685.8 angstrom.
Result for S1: 0.512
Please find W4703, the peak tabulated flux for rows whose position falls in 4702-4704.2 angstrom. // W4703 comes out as 0.636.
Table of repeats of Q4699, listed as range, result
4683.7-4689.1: 0.55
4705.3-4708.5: 0.6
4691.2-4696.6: 0.567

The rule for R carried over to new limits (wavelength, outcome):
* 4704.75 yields 0.656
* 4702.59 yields 0.595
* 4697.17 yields 0.595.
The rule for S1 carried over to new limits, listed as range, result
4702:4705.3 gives 0.595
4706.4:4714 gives 0.476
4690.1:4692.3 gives 0.559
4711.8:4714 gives 0.628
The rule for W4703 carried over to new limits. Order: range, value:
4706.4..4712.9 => 0.722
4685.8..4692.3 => 0.706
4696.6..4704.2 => 0.647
